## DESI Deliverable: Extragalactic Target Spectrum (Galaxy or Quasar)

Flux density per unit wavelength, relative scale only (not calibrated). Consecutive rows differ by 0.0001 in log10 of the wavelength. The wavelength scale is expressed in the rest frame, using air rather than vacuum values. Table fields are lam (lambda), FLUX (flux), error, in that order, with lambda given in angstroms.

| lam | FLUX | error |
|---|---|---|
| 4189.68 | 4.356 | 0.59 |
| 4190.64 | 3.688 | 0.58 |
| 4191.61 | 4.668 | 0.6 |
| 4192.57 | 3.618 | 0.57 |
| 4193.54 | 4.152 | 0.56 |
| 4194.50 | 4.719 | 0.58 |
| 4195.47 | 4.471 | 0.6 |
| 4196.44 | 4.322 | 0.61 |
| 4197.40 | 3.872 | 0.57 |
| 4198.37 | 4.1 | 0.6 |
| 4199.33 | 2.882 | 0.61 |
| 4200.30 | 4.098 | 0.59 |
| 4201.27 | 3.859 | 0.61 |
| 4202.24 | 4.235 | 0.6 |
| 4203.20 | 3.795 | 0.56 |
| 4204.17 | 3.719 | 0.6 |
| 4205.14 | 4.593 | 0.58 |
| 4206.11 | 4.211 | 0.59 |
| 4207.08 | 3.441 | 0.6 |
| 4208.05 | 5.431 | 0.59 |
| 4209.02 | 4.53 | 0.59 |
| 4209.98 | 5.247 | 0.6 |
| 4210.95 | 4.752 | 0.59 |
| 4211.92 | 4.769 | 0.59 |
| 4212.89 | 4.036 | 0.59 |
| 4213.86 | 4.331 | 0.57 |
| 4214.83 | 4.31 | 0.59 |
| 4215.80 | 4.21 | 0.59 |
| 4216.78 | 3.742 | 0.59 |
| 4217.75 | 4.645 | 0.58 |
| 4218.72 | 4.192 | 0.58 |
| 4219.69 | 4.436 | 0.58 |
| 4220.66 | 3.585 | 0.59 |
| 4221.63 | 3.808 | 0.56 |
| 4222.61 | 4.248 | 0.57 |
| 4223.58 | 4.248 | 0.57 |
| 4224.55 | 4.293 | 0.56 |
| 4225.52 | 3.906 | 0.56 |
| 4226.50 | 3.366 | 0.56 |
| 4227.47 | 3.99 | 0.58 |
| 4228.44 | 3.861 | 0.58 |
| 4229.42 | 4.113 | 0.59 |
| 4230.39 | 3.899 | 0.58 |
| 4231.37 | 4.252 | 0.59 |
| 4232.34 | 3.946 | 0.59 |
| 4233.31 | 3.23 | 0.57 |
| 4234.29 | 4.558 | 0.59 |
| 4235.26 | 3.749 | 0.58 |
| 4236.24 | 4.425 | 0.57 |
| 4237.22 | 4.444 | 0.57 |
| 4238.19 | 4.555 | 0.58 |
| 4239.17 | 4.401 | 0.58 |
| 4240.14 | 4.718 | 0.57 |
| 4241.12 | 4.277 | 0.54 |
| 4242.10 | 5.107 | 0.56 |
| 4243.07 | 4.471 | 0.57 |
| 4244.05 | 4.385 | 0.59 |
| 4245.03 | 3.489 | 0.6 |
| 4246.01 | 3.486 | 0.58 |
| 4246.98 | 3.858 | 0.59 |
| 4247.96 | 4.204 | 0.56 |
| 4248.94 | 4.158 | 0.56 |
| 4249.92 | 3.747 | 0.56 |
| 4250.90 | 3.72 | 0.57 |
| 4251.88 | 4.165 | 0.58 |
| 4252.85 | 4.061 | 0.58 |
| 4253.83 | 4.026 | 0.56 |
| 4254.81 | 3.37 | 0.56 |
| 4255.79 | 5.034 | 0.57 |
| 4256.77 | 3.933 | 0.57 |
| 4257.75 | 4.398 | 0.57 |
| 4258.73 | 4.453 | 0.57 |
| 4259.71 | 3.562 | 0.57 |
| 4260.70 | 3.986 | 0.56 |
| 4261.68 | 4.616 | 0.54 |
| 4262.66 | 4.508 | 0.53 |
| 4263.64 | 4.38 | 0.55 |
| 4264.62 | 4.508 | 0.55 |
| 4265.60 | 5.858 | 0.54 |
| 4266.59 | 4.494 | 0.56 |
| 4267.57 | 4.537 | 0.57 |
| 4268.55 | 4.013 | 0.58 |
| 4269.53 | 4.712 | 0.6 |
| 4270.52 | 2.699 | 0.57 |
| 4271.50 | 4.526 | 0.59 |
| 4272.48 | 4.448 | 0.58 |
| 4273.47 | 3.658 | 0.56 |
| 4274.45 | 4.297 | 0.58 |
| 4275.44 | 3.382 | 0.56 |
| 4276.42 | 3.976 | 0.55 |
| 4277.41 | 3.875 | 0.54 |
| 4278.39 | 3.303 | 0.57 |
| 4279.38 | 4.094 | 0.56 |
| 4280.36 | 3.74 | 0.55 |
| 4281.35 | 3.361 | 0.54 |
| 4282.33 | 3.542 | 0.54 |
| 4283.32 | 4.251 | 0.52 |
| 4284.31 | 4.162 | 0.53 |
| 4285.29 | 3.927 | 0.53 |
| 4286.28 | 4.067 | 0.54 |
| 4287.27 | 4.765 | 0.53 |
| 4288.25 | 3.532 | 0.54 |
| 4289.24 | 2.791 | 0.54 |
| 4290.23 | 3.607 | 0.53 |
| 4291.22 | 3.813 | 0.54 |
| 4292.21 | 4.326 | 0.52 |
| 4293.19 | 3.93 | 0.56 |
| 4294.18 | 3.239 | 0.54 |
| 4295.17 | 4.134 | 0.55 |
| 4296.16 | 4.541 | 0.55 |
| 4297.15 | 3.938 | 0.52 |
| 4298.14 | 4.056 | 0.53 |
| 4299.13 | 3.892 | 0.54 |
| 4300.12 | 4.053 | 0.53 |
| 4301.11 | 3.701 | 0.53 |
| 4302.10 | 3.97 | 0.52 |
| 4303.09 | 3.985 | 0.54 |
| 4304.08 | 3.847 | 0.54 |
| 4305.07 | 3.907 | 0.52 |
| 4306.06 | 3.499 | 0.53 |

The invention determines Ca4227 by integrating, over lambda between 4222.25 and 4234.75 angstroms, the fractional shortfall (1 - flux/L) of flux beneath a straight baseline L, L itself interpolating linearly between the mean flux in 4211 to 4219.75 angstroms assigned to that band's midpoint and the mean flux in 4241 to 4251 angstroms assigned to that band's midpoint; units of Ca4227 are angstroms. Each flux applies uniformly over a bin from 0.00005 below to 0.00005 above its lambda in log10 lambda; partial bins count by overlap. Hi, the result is 0.7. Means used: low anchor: 4.31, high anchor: 4.09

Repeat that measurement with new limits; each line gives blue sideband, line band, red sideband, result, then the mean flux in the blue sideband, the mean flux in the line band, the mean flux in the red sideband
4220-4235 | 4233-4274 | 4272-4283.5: -3.53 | 3.96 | 4.22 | 3.81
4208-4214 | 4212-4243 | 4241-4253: 1.70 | 4.71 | 4.17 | 4.08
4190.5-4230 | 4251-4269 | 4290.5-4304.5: -1.21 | 4.16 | 4.32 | 3.95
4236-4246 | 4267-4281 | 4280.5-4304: 0.42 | 4.38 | 3.94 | 3.89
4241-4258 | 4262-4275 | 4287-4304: -1.12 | 4.1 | 4.36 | 3.89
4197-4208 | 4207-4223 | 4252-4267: -1.29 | 3.95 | 4.36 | 4.34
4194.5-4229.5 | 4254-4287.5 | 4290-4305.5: -0.94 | 4.16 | 4.12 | 3.94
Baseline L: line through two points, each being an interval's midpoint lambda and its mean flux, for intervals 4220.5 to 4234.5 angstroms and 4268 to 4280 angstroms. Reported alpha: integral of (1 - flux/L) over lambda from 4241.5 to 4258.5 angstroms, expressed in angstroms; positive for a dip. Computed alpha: -0.72 angstroms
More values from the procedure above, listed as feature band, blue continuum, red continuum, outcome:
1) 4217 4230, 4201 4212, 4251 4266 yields 0.92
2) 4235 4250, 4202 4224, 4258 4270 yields 0.52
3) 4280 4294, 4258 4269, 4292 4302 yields 0.96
